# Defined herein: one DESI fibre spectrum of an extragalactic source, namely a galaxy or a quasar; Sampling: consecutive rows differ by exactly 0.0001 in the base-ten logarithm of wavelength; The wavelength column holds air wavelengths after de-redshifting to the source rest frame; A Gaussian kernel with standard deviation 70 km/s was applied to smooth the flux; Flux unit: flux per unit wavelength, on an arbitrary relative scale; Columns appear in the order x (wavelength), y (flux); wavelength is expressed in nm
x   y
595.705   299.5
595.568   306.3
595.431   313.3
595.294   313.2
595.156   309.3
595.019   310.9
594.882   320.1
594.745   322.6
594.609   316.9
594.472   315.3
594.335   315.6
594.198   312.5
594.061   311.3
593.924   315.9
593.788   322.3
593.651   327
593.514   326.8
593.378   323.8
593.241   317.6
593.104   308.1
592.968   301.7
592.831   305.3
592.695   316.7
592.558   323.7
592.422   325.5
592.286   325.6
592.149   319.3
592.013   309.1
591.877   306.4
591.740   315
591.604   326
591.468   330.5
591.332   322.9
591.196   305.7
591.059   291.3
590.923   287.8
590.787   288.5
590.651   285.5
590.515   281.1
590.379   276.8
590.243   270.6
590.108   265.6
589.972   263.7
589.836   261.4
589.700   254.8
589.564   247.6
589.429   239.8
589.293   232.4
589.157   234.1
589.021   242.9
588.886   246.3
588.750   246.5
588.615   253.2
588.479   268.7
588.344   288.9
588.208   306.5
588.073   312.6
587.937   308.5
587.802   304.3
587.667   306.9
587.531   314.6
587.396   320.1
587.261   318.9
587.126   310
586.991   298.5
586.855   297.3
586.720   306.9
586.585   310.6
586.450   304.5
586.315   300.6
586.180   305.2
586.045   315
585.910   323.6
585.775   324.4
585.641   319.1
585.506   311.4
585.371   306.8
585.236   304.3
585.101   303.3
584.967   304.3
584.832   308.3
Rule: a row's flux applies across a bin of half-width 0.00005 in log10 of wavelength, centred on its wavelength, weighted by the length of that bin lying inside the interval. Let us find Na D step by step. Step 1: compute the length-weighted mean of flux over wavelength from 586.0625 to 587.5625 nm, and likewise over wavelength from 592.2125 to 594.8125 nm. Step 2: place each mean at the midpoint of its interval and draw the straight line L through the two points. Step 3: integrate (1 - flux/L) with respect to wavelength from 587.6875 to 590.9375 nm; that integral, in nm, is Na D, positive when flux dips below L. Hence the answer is 0.44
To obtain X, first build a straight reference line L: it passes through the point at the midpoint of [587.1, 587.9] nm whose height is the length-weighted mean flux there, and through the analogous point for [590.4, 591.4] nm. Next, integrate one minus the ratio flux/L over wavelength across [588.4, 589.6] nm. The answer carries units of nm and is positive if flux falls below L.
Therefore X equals 0.23 nm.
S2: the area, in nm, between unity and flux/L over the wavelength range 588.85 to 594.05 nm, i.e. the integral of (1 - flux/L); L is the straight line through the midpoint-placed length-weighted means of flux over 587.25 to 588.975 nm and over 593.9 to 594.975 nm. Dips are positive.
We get 0.18 nm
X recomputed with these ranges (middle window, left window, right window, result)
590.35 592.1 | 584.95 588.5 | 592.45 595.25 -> 0.06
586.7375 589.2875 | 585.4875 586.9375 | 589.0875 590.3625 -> -0.04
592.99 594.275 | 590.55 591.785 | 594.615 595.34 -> -0.02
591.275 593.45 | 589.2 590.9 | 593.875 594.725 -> -0.19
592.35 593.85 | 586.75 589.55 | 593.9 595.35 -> -0.05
